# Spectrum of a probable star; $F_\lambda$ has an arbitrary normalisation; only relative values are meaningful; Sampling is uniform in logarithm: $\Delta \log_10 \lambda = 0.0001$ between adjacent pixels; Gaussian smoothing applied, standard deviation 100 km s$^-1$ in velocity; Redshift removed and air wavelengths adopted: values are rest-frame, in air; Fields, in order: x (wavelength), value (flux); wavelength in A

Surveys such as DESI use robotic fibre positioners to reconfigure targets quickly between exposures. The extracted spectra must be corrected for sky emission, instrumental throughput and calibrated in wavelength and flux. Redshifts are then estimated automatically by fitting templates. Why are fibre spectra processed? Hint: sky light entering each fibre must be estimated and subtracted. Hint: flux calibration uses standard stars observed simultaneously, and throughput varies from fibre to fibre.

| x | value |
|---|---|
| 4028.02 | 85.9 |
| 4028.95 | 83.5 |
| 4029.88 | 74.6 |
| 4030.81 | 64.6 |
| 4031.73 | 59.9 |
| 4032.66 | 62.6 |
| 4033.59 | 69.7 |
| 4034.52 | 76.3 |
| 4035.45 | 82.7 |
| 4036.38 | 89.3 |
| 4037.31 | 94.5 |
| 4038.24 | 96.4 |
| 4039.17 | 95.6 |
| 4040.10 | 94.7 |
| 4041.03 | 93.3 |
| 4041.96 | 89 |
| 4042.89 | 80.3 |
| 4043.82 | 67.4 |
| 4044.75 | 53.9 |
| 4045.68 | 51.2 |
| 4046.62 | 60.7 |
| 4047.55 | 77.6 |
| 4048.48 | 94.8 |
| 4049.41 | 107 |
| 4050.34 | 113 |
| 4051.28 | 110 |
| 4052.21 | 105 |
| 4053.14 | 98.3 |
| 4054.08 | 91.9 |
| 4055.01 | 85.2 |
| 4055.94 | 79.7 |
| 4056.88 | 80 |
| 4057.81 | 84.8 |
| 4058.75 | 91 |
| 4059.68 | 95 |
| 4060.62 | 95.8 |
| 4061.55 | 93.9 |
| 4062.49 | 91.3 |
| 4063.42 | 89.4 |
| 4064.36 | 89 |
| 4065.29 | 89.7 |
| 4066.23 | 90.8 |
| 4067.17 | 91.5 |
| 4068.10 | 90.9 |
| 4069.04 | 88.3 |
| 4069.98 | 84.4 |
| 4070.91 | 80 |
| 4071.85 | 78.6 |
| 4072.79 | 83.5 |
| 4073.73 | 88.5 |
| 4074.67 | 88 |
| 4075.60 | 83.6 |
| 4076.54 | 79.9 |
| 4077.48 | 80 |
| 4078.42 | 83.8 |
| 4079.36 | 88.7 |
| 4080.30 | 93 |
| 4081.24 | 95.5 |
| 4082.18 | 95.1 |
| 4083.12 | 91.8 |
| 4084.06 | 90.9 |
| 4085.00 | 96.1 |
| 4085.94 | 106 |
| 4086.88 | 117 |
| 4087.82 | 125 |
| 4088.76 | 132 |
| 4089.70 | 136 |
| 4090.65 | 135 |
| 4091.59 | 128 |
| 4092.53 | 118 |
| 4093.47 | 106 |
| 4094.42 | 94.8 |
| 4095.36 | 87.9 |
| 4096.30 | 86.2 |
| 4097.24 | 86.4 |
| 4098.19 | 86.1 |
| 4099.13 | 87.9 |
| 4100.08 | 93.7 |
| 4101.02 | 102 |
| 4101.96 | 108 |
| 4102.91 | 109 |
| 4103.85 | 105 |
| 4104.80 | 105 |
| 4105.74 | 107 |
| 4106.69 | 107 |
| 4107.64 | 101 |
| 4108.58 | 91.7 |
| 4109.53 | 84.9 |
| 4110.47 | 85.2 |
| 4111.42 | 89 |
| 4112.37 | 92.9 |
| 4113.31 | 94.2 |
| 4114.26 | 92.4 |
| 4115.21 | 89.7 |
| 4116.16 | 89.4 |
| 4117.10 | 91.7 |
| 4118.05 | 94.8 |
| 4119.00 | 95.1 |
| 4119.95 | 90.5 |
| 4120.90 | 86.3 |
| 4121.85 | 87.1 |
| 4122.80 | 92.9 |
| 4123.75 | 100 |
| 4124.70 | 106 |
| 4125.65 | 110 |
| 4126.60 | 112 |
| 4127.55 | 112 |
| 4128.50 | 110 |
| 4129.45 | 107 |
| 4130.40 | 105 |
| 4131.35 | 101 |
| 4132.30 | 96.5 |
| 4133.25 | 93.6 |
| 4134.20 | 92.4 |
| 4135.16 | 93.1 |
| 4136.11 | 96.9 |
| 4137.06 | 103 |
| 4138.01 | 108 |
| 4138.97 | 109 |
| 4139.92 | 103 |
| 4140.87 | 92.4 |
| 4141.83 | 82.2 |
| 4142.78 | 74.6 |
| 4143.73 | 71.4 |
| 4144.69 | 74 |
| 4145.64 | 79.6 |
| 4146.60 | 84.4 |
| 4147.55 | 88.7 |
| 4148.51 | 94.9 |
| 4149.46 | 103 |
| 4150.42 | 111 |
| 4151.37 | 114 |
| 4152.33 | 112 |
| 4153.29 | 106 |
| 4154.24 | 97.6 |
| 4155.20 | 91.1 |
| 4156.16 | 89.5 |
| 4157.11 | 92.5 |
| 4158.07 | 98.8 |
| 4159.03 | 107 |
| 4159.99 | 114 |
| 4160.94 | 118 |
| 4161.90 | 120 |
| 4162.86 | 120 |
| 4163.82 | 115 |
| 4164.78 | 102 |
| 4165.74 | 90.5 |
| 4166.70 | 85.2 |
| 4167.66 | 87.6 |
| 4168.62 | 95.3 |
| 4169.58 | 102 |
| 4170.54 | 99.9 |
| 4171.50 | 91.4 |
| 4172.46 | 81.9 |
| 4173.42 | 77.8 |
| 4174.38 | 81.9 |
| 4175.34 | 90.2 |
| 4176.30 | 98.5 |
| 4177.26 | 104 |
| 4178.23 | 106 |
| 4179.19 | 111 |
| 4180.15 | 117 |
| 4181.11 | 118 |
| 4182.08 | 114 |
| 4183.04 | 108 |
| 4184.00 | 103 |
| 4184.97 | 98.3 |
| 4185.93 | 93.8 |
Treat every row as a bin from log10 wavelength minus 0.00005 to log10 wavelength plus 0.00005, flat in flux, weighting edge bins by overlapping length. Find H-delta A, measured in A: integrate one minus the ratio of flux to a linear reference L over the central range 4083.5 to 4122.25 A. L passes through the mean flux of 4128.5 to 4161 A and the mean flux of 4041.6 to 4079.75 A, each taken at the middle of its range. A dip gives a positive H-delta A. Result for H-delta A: -3.6 A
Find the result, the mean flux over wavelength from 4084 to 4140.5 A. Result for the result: 101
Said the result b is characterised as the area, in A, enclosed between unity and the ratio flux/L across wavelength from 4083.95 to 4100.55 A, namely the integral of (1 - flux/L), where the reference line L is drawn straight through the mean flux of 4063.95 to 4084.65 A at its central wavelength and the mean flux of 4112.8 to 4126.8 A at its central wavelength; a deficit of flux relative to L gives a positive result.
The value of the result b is -3.0 A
